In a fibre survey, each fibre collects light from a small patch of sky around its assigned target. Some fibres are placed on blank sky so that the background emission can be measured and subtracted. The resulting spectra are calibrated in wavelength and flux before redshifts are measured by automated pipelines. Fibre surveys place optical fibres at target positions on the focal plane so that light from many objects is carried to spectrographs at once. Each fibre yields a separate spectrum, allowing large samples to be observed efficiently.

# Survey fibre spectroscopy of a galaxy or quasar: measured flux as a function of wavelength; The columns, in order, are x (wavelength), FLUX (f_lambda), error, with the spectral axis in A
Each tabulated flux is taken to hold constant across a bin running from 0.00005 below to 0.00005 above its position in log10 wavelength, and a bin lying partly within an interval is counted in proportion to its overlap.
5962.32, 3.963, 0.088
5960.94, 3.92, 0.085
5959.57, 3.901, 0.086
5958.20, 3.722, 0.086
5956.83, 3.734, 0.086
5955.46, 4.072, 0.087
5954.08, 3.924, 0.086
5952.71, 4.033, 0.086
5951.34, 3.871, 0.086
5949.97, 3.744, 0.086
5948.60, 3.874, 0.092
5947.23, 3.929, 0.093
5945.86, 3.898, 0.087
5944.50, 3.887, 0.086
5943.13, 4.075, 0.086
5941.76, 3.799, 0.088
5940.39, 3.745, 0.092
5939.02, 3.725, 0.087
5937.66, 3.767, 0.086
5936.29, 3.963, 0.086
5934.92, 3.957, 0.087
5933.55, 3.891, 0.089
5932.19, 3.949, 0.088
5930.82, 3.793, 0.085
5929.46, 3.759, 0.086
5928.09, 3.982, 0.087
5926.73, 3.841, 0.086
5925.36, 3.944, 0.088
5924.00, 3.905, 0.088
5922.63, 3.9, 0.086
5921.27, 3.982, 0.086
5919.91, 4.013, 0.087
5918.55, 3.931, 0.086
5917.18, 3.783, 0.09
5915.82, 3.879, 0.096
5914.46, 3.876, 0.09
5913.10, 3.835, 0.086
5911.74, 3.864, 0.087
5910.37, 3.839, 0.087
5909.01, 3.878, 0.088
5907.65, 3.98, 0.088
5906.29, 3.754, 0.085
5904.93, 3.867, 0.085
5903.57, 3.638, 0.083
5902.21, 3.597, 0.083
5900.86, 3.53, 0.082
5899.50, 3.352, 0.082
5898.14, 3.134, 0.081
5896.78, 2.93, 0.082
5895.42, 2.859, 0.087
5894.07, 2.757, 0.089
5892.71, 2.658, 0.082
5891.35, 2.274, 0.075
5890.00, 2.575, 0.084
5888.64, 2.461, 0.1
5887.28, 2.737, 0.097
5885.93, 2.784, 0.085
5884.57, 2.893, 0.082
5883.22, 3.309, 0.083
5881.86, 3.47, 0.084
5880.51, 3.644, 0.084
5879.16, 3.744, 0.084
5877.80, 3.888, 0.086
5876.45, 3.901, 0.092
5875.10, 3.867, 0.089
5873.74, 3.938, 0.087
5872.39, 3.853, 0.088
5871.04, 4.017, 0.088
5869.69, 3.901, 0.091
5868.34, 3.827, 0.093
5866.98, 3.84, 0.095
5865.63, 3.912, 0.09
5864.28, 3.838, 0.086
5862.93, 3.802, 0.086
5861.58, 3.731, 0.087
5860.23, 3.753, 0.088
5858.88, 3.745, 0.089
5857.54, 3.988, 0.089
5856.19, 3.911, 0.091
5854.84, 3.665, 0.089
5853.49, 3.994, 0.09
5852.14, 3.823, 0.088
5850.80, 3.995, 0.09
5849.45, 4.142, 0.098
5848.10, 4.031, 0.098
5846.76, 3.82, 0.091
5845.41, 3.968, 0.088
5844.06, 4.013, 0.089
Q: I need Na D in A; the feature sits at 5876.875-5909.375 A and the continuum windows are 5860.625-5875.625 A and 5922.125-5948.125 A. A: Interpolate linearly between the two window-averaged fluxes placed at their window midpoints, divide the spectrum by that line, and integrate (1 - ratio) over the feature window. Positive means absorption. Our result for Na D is 5.3 A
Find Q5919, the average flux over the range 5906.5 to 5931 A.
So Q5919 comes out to 3.89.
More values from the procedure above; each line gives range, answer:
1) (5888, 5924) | 3.48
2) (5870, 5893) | 3.31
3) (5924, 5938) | 3.89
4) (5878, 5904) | 3.08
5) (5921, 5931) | 3.89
